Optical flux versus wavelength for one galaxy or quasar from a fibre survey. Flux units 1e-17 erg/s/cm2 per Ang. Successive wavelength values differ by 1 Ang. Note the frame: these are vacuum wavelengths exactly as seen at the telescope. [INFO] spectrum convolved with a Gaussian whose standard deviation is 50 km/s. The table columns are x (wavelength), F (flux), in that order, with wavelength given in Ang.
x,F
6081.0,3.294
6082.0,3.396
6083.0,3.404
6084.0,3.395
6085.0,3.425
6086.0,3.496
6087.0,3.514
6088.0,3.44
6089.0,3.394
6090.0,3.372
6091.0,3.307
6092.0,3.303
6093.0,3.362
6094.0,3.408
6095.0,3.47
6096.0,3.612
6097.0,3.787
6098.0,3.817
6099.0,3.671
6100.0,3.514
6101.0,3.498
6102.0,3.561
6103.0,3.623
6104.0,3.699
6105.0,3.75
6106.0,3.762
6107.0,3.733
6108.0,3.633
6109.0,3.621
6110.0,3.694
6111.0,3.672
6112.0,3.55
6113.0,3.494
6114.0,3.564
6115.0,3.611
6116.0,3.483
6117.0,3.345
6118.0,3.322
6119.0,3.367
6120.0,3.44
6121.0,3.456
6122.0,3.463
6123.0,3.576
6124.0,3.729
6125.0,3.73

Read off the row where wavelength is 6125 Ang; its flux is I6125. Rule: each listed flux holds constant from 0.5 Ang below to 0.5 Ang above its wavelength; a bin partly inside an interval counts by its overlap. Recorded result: 3.73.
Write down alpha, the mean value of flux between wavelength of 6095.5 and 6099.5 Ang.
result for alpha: 3.72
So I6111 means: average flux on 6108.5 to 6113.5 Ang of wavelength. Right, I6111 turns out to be 3.61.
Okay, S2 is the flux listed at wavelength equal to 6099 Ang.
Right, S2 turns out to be 3.671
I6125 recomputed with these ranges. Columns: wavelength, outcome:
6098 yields 3.817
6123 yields 3.576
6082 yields 3.396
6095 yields 3.47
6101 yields 3.498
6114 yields 3.564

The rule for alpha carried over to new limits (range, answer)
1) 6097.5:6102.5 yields 3.61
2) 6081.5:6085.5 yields 3.41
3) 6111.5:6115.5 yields 3.55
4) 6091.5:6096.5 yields 3.43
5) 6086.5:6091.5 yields 3.41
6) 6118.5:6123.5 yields 3.46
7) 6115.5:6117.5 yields 3.41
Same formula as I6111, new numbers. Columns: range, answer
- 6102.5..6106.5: 3.71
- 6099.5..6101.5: 3.51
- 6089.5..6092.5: 3.33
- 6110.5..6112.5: 3.61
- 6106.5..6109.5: 3.66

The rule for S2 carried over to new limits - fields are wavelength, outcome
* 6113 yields 3.494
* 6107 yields 3.733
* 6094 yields 3.408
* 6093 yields 3.362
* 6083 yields 3.404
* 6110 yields 3.694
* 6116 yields 3.483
